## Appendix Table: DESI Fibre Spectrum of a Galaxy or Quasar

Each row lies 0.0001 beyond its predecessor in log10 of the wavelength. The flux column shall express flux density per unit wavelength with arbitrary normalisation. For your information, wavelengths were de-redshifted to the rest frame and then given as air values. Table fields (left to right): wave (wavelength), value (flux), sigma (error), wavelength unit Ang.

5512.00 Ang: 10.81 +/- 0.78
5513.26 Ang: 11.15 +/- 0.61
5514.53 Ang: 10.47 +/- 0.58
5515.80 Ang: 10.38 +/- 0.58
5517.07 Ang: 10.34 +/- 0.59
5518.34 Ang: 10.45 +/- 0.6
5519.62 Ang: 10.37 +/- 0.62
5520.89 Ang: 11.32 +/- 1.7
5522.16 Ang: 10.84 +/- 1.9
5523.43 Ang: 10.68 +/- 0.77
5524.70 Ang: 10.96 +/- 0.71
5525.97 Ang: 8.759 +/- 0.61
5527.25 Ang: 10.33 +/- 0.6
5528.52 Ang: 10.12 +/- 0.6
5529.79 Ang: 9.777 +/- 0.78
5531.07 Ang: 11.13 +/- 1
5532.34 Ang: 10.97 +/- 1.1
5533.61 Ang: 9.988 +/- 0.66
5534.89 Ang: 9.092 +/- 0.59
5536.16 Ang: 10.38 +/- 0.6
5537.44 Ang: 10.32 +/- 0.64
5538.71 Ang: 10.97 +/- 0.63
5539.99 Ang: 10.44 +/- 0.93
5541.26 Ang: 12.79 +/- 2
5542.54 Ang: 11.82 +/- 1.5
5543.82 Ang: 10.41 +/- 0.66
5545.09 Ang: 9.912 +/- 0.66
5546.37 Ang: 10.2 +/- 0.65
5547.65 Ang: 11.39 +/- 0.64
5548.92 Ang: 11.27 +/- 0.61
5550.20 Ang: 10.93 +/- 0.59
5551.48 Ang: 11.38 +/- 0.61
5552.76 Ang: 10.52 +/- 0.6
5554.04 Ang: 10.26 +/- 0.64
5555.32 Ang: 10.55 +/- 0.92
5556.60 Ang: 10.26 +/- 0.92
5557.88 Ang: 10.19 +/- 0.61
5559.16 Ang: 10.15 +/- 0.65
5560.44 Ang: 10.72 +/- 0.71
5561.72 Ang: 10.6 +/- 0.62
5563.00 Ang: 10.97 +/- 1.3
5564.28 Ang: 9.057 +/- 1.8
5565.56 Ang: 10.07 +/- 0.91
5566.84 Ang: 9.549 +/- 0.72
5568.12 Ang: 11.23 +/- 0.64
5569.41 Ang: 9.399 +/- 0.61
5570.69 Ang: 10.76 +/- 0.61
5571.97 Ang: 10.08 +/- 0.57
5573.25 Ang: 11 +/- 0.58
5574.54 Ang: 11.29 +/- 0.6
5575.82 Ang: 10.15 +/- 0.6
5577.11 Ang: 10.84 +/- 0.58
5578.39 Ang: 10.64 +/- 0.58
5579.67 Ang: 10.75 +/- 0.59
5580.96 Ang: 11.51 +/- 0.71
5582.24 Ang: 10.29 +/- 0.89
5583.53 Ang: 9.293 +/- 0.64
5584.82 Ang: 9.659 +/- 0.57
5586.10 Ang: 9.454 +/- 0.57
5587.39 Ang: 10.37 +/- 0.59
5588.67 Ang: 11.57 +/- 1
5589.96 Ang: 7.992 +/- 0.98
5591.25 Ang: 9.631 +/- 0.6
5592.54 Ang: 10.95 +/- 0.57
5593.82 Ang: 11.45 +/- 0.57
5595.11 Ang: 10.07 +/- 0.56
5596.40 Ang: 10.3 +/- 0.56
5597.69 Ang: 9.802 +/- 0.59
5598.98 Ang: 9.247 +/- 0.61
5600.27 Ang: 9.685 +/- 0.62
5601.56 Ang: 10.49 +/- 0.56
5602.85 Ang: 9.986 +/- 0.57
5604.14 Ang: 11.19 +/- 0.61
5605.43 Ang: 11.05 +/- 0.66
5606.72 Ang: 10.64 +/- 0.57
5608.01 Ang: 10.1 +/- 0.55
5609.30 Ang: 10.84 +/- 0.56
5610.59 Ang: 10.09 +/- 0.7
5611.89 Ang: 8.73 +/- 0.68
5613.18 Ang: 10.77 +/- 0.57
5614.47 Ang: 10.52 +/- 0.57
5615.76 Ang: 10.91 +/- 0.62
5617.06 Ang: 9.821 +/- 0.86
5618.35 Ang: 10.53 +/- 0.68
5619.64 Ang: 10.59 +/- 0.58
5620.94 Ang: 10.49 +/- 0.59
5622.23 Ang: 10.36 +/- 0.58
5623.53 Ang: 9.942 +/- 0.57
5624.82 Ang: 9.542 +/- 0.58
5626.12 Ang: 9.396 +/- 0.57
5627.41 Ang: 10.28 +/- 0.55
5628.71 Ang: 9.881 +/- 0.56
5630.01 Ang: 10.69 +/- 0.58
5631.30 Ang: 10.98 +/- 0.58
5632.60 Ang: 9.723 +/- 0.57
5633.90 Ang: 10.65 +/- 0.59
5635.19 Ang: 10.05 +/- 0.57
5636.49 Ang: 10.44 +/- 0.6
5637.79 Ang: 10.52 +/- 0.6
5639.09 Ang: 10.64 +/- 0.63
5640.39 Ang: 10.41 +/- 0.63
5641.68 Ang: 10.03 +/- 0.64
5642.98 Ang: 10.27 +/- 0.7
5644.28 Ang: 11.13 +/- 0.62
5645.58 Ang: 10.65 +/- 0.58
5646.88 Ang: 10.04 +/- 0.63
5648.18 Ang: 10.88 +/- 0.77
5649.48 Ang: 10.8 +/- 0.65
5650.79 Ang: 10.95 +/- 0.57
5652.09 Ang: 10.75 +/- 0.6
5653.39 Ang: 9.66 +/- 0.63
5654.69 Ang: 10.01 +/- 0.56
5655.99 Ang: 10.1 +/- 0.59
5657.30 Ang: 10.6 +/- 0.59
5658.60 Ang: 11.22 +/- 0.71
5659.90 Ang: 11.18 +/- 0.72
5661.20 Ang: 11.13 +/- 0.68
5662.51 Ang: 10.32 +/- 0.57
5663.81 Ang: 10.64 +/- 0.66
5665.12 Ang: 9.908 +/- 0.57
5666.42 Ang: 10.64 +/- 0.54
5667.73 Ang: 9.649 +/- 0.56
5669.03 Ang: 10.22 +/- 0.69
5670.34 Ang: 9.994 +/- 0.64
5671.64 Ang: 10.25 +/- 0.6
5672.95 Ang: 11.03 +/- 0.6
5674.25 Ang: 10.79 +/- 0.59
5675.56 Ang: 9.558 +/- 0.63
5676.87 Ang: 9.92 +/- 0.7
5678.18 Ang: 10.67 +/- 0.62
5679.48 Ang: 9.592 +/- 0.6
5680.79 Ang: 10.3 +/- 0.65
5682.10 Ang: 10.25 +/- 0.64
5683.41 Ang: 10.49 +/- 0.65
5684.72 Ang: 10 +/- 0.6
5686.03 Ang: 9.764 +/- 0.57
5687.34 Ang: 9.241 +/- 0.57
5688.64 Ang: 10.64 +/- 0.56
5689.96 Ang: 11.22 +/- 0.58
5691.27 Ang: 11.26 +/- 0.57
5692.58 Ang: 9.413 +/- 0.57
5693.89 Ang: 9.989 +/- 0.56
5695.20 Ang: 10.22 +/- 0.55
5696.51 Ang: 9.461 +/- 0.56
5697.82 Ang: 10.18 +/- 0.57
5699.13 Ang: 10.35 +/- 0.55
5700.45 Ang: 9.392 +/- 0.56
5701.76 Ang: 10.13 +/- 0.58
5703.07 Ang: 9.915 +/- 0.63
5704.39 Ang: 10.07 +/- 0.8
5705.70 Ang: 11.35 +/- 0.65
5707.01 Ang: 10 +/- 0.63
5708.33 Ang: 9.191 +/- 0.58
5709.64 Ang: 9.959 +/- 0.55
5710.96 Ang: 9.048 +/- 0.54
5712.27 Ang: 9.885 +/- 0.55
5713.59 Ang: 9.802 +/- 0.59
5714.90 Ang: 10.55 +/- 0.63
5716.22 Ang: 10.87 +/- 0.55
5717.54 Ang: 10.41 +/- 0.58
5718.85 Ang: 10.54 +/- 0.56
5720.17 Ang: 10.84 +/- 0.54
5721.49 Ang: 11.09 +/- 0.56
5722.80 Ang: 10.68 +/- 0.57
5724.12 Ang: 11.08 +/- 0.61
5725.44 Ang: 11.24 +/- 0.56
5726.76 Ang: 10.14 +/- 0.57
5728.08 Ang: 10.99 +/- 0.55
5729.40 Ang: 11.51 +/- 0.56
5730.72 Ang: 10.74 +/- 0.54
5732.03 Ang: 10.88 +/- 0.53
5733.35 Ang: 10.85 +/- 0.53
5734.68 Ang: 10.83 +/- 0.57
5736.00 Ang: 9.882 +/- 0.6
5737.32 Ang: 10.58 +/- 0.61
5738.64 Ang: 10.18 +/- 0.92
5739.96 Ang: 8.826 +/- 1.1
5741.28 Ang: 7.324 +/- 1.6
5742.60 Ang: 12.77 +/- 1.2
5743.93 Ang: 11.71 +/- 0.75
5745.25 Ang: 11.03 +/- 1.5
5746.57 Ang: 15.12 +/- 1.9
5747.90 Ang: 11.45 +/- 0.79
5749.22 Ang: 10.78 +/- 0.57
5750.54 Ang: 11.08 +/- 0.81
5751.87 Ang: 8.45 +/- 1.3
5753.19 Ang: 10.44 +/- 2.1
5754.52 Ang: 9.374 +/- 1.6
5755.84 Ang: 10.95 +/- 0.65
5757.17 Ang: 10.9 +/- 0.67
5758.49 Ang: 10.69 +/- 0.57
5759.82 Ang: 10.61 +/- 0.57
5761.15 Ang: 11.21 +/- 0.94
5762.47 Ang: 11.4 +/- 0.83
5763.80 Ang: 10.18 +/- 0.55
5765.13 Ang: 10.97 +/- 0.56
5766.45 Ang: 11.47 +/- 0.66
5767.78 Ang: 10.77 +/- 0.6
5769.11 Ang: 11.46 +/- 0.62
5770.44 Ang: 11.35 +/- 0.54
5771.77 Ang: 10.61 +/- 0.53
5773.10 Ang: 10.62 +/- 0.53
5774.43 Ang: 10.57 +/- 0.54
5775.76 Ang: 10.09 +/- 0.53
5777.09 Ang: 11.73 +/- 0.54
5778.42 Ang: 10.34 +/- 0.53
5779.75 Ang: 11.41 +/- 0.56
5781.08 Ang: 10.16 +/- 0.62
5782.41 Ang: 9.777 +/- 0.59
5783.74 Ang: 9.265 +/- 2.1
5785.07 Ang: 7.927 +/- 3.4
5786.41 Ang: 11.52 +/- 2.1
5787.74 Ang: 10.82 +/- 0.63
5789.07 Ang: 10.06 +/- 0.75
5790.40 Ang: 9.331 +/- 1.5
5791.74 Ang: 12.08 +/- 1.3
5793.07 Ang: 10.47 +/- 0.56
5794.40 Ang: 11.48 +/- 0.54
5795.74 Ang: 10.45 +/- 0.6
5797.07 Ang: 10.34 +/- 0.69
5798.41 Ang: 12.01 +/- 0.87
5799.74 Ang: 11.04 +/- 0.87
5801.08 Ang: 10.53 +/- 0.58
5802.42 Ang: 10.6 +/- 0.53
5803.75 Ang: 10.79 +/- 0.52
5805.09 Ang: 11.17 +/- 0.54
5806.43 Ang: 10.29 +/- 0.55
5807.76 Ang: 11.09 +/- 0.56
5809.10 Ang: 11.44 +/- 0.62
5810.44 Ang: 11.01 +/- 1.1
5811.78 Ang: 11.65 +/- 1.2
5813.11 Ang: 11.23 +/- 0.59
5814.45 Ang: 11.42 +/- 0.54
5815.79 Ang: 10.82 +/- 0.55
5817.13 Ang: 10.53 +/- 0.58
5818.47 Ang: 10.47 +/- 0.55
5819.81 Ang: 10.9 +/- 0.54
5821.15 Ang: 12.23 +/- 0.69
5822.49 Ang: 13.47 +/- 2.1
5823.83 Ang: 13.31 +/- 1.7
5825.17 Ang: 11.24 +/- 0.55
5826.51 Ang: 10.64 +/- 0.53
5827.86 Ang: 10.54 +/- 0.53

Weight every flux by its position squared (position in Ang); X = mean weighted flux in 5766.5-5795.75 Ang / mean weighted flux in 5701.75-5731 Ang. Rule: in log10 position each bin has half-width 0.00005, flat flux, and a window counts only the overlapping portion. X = 1.04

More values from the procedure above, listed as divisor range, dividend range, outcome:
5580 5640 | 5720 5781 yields 1.11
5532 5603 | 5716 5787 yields 1.10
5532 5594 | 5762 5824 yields 1.13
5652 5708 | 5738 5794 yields 1.07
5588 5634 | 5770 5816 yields 1.12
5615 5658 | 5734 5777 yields 1.08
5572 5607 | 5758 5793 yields 1.10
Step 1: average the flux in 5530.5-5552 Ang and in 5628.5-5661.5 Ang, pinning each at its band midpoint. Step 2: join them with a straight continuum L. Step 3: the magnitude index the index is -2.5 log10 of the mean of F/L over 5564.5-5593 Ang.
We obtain 0.04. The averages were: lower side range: 10.8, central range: 10.3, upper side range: 10.5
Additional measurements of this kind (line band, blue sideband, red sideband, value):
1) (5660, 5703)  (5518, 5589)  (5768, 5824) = 0.05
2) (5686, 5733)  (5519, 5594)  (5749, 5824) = 0.04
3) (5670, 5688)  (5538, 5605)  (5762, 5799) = 0.04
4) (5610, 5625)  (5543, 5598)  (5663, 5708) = 0.01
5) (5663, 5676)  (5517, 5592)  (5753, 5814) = 0.03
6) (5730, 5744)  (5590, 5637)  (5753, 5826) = 0.03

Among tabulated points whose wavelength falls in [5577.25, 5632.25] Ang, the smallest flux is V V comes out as 7.992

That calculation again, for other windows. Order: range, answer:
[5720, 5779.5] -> 7.324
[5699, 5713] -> 9.048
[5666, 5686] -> 9.558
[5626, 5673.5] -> 9.396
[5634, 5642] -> 10.03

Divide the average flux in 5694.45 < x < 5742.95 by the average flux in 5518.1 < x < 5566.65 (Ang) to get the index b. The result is 0.98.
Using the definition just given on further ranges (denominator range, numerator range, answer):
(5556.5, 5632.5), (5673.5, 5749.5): 1.01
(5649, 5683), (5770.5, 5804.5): 1.02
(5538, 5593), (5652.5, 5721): 0.98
